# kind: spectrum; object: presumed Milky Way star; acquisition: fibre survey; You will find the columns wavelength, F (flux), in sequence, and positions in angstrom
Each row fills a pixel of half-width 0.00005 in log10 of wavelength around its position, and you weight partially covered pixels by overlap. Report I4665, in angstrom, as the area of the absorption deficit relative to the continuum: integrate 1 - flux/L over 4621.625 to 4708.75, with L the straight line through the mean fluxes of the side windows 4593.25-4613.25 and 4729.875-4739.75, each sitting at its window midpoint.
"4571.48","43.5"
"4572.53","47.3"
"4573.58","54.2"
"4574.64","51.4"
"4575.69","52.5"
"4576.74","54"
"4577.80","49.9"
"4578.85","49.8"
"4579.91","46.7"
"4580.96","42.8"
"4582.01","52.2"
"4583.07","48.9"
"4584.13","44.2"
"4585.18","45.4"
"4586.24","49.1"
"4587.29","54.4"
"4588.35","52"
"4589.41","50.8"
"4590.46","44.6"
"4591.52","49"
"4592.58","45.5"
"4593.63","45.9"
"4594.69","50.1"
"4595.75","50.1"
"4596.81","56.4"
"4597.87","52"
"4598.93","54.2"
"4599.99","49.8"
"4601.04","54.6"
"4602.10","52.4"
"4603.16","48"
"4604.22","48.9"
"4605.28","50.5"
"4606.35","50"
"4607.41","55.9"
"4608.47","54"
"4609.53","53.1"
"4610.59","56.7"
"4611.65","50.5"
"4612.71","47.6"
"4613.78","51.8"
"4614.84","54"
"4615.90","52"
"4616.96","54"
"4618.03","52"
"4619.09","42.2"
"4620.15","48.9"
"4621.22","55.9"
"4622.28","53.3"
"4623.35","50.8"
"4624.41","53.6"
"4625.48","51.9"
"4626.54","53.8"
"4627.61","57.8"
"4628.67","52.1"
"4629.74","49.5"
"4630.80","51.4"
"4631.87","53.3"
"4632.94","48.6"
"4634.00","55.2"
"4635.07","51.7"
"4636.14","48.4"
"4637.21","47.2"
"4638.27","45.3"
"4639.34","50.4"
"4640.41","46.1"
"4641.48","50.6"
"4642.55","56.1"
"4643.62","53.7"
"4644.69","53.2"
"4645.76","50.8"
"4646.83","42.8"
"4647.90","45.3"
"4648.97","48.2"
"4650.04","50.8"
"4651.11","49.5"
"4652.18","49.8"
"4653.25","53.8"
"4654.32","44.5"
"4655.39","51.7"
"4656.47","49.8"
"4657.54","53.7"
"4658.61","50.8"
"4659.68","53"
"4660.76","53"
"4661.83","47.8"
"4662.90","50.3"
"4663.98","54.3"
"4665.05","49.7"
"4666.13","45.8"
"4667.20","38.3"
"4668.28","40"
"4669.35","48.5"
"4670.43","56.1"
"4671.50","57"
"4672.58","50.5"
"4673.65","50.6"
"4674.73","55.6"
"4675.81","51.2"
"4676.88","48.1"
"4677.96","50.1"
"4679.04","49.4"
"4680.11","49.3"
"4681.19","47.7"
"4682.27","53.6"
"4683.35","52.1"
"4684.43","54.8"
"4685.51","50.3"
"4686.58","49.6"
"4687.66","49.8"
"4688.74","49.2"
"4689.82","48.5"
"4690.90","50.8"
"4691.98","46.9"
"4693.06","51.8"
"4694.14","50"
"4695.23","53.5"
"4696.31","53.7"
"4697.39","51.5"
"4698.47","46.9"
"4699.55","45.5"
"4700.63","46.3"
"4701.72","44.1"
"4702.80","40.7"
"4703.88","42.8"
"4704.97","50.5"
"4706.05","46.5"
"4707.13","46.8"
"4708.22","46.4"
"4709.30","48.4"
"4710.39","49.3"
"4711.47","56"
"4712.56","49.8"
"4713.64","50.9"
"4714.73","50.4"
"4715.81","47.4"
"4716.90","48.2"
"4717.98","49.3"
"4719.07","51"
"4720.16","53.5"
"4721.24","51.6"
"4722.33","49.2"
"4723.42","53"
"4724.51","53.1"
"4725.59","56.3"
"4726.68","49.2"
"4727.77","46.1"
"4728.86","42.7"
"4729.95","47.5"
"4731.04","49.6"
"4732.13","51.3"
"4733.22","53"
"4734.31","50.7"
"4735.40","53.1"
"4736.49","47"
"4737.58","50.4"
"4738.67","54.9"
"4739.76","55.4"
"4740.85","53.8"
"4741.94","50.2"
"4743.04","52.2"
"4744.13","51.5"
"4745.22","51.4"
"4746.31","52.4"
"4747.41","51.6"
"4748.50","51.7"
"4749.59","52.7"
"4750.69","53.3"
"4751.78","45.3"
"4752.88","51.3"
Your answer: 2.58 angstrom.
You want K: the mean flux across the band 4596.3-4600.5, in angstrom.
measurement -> 53.1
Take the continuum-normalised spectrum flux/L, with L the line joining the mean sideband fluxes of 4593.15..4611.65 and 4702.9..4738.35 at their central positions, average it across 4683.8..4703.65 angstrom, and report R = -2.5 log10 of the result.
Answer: 0.02 mag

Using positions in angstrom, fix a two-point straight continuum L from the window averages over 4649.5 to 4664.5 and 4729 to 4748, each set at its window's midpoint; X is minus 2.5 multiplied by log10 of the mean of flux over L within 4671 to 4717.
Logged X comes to 0.03 mag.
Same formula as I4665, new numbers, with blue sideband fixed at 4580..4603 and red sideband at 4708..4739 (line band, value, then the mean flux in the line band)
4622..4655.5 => -0.5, 50.6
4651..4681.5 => 0.0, 50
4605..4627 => -1.0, 52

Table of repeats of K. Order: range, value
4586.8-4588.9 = 53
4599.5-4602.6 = 52.4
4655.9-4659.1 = 51.4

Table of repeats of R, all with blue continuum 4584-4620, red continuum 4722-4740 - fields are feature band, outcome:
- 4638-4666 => 0.01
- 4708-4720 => 0.02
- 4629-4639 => 0.01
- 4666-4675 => 0.03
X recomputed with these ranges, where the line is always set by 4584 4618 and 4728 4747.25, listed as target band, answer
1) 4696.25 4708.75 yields 0.098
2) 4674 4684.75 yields -0.003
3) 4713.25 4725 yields 0.006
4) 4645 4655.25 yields 0.050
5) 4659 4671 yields 0.046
